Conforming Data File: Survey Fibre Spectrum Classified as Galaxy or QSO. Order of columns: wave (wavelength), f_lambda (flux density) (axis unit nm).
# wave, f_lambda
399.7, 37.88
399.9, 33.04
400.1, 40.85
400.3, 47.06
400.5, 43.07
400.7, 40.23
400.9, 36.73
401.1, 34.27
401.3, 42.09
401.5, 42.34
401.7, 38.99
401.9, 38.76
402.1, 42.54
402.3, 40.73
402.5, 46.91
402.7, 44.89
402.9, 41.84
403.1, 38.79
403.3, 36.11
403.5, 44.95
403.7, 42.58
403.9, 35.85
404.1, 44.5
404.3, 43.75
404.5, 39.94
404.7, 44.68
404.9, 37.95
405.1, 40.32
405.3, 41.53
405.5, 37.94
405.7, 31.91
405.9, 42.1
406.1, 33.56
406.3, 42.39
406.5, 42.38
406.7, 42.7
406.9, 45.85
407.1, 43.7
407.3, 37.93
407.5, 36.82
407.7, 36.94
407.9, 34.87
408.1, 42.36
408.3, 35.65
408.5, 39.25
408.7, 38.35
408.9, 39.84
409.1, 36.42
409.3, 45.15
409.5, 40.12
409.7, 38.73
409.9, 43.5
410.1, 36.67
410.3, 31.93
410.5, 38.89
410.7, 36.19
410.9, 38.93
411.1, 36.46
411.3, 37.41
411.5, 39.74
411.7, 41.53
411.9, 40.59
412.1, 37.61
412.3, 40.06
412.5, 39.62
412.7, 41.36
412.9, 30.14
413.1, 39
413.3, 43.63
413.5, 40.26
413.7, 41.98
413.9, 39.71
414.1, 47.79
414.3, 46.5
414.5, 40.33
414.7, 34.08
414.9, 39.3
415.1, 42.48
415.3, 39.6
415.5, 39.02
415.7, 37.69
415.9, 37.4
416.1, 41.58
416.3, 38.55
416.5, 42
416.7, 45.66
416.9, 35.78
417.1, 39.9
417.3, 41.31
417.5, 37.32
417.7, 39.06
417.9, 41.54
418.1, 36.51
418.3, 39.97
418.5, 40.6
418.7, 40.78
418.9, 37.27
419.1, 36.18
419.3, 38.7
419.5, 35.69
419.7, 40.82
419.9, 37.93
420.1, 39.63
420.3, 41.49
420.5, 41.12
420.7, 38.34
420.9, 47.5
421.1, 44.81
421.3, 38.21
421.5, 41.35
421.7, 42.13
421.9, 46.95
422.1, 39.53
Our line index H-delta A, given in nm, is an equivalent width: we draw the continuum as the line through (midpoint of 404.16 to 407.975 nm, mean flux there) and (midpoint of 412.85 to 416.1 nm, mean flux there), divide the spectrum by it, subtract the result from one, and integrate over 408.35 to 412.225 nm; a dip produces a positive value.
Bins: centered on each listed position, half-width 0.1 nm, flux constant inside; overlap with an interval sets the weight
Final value 0.12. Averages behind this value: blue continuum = 39.9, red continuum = 40.1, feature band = 38.8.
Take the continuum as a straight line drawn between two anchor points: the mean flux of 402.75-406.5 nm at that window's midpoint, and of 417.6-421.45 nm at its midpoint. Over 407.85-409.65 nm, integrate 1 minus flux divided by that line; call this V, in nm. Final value 0.04 nm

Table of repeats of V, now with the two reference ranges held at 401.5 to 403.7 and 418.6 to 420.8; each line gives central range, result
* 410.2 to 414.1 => 0.11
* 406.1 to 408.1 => 0.03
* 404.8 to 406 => 0.07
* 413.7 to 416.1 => -0.05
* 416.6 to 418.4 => -0.02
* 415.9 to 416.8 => -0.05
